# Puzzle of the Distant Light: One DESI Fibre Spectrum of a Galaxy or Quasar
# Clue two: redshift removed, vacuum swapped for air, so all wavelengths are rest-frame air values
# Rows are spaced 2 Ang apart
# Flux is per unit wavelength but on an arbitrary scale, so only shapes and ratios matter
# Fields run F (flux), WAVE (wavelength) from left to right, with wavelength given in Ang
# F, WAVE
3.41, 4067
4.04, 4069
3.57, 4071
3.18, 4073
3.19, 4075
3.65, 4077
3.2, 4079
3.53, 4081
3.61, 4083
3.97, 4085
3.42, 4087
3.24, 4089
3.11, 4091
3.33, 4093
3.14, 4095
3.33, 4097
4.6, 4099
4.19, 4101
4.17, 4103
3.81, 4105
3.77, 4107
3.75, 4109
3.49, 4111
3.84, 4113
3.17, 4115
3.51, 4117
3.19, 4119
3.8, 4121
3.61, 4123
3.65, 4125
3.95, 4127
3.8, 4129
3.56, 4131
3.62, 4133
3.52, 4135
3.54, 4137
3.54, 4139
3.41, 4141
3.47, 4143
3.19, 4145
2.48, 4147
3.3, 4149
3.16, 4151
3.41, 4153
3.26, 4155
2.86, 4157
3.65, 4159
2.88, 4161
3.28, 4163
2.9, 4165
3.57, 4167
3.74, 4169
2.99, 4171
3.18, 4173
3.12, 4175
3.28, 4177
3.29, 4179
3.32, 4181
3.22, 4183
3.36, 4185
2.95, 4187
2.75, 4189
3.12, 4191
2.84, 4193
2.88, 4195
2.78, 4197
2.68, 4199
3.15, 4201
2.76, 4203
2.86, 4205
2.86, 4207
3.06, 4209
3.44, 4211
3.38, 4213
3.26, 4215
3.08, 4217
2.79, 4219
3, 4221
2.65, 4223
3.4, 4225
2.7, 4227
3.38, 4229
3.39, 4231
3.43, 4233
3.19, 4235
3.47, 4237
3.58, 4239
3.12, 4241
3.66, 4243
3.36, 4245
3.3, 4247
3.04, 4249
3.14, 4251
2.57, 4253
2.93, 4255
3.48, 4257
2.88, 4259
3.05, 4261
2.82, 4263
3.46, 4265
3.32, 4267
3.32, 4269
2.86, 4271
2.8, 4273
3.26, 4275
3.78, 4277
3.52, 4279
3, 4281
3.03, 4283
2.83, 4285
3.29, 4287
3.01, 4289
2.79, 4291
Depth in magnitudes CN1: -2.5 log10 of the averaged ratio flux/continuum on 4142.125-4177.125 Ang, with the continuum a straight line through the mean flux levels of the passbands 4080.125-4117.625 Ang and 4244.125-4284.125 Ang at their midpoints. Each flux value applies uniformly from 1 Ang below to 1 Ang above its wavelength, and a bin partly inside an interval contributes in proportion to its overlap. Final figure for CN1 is 0.08 mag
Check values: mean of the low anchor 3.63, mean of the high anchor 3.14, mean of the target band 3.2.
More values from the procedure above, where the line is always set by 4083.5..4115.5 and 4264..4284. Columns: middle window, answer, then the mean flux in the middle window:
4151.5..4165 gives 0.10 mag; 3.2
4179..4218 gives 0.12 mag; 3.05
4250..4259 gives 0.09 mag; 3.01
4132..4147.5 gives 0.06 mag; 3.37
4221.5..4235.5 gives 0.06 mag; 3.16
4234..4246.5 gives -0.03 mag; 3.39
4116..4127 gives 0.00 mag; 3.59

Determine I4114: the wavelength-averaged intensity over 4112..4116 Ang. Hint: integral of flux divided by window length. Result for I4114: 3.5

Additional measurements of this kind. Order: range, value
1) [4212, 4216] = 3.32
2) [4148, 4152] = 3.23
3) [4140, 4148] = 3.14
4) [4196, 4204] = 2.84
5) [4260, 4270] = 3.19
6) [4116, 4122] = 3.5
